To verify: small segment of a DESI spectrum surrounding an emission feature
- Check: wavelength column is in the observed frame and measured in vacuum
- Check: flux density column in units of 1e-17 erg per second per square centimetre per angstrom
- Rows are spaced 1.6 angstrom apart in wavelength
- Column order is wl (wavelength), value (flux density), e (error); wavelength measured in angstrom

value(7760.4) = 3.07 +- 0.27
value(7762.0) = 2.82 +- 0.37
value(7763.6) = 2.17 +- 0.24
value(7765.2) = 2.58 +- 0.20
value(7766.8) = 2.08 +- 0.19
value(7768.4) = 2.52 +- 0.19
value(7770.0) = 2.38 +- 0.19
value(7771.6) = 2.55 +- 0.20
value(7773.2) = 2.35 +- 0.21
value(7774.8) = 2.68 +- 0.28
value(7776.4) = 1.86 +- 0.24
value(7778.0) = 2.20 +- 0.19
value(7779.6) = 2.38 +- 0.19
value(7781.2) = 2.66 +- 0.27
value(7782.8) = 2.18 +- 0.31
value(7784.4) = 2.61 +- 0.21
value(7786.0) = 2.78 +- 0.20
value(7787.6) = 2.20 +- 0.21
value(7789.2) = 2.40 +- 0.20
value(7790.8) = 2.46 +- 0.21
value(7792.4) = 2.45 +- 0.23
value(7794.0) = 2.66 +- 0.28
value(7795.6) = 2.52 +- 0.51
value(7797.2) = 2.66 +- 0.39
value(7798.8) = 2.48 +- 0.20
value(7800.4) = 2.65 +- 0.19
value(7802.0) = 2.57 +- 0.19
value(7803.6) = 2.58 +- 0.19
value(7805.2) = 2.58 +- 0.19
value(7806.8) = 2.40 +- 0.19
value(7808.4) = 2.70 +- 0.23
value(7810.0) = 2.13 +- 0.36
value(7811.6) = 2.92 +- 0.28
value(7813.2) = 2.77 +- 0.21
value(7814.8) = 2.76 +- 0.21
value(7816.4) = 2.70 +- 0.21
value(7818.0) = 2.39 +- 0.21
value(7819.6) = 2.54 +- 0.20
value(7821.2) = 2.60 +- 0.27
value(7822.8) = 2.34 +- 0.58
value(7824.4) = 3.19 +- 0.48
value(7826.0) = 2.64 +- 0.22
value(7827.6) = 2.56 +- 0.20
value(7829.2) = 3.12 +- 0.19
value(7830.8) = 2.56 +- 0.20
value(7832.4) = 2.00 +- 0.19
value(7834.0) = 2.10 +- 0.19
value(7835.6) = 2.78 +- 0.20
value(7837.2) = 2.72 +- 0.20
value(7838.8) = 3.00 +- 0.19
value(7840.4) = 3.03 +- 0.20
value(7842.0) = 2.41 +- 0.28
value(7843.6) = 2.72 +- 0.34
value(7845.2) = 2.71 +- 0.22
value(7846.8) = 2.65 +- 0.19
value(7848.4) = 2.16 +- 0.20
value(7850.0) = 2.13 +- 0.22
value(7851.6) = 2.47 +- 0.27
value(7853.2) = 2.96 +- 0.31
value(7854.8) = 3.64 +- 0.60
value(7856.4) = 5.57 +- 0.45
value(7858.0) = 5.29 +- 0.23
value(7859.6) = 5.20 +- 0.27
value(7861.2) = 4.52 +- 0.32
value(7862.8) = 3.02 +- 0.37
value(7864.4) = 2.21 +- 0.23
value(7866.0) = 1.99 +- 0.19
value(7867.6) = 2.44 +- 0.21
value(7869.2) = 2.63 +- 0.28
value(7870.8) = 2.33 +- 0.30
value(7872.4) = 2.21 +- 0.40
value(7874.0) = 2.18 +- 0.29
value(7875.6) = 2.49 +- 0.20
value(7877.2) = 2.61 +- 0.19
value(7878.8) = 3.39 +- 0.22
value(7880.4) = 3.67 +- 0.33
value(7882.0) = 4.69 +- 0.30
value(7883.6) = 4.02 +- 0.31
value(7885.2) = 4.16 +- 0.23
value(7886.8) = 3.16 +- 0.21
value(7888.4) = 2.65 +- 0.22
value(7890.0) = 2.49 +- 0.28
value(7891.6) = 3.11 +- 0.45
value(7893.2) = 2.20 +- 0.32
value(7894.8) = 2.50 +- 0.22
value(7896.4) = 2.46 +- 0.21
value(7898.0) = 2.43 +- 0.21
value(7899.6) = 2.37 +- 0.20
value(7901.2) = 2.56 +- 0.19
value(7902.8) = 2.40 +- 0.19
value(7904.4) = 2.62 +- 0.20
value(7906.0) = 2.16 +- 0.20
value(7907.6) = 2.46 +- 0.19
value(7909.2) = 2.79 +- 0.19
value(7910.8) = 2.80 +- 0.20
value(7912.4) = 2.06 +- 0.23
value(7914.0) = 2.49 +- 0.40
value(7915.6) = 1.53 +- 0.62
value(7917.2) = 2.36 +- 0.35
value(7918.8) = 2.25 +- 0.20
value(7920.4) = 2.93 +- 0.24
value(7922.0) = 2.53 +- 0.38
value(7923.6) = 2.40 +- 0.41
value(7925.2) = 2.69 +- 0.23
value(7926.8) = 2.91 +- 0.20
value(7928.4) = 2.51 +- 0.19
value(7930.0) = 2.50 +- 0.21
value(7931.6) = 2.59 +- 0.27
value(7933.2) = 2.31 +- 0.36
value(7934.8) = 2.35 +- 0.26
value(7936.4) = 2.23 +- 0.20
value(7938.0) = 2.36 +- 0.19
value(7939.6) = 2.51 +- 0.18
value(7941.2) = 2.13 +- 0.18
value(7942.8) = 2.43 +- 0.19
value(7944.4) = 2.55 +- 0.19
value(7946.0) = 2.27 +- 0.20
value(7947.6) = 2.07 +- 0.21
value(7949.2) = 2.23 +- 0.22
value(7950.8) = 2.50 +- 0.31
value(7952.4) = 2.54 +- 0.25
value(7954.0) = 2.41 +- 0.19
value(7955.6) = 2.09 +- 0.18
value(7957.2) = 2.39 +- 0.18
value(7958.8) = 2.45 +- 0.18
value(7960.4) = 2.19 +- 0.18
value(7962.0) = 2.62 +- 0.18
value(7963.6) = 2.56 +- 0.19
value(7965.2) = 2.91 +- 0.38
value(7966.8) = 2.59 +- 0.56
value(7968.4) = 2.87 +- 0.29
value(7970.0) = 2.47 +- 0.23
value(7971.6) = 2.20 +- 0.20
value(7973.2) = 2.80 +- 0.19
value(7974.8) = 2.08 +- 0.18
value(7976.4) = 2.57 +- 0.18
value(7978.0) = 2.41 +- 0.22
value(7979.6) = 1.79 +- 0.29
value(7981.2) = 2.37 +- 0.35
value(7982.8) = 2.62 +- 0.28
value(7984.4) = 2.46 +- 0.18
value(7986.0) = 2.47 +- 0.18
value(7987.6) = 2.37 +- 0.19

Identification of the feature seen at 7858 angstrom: H-alpha 6563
